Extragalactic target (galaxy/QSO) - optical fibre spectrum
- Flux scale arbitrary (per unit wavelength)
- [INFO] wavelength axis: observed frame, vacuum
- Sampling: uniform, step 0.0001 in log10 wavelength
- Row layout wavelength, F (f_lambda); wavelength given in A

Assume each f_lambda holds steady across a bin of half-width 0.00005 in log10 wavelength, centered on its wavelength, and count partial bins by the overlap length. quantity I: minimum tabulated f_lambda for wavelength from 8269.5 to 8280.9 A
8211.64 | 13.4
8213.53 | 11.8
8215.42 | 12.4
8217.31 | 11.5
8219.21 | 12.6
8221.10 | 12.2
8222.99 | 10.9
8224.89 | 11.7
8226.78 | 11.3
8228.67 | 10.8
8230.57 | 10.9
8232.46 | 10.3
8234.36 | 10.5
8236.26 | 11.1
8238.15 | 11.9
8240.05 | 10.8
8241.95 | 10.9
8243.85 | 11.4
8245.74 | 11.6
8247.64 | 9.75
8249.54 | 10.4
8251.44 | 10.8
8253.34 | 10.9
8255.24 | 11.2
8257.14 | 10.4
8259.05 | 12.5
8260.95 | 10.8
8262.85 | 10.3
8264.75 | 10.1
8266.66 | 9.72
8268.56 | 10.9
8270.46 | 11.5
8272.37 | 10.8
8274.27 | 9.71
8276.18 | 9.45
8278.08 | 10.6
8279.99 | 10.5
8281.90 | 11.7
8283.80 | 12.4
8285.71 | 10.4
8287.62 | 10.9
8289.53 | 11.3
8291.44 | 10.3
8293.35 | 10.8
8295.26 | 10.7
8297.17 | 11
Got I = 9.45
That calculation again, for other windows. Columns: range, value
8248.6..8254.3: 10.4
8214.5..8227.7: 10.9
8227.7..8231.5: 10.8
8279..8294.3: 10.3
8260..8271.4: 9.72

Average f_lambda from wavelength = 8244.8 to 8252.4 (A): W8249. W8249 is 10.6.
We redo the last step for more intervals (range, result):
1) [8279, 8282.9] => 11.1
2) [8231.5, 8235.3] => 10.4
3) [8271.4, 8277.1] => 9.98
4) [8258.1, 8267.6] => 10.7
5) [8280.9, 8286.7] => 11.5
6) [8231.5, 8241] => 10.9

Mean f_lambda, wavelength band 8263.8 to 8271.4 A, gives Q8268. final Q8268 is 10.6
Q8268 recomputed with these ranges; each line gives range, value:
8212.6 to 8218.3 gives 11.9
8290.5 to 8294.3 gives 10.5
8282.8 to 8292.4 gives 11.1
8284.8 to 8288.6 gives 10.6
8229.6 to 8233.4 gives 10.6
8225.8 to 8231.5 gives 11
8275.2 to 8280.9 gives 10.2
